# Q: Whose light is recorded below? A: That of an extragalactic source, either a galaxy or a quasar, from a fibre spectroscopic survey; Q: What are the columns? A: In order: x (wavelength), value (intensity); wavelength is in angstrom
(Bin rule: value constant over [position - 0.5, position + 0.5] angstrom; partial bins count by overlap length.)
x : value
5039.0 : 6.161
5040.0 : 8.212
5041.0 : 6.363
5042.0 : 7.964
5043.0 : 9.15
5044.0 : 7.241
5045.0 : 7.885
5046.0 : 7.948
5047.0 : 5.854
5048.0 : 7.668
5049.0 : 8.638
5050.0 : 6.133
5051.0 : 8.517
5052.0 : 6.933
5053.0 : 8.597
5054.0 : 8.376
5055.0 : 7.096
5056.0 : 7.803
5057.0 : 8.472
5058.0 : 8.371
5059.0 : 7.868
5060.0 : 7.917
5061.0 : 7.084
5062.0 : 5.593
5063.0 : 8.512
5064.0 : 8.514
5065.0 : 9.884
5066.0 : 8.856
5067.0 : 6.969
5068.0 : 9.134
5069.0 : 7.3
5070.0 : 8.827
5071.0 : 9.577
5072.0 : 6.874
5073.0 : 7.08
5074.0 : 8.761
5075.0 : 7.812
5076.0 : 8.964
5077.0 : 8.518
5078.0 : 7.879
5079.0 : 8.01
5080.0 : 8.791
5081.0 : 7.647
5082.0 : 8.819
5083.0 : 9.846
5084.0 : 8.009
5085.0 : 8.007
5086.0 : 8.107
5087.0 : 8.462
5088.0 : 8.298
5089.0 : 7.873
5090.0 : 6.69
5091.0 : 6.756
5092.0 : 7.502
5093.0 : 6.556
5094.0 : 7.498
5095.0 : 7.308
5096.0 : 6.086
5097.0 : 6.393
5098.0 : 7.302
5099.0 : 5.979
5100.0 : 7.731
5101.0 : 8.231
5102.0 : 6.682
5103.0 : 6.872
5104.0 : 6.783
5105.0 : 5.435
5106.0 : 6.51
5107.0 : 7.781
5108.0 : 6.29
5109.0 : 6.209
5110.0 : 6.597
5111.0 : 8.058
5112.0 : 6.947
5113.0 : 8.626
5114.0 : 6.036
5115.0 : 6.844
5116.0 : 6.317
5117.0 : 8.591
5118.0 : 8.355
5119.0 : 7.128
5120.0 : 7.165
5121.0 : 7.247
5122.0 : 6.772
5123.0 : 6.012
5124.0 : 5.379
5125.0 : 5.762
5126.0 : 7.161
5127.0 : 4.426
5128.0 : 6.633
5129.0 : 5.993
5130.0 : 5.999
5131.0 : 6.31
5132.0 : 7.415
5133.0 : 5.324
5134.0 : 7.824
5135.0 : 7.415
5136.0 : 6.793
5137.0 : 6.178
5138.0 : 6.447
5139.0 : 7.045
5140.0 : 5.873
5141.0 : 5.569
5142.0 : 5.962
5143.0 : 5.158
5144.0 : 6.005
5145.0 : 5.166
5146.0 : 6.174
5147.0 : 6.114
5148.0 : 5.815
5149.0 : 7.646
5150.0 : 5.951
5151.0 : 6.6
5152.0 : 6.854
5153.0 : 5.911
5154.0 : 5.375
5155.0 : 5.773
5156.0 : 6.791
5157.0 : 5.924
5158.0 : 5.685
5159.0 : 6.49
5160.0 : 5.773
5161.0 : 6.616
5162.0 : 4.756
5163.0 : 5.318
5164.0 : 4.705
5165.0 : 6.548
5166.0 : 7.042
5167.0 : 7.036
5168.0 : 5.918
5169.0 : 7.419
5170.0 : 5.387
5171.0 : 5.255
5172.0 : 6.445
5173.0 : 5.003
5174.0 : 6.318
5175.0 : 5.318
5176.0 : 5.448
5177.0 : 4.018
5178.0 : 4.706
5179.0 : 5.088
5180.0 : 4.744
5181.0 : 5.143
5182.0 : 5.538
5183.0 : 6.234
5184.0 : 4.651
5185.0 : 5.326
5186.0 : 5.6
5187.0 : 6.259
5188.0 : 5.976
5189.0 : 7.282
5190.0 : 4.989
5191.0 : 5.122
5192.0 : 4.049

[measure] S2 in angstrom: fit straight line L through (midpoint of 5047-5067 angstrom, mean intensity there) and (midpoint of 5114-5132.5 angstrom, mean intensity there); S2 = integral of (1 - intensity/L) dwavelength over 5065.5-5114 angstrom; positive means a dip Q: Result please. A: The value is -2.2 angstrom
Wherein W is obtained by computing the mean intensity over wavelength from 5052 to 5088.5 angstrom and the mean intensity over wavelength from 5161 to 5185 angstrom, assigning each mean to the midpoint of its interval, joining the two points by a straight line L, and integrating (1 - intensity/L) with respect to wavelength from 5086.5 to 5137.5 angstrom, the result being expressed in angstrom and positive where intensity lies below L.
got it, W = 1.7 angstrom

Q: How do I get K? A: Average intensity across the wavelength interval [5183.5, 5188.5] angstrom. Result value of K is 5.56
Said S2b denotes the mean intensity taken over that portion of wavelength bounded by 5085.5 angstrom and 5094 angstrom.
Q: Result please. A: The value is 7.53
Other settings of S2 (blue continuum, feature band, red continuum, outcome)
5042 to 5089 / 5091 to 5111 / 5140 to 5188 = 1.1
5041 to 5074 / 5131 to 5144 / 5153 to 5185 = -0.2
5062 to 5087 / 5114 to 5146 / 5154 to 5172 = 2.0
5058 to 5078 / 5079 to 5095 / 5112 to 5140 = -0.5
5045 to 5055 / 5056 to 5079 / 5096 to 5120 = -2.1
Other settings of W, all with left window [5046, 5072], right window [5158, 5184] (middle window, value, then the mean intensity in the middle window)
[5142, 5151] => 0.2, 6.03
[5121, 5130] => 0.7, 6.08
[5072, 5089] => -1.8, 8.26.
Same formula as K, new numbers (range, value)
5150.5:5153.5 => 6.46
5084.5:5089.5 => 8.15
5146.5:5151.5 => 6.43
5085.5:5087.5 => 8.28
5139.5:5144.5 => 5.71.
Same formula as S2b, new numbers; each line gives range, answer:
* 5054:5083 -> 8.14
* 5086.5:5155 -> 6.67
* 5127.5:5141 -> 6.52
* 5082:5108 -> 7.32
